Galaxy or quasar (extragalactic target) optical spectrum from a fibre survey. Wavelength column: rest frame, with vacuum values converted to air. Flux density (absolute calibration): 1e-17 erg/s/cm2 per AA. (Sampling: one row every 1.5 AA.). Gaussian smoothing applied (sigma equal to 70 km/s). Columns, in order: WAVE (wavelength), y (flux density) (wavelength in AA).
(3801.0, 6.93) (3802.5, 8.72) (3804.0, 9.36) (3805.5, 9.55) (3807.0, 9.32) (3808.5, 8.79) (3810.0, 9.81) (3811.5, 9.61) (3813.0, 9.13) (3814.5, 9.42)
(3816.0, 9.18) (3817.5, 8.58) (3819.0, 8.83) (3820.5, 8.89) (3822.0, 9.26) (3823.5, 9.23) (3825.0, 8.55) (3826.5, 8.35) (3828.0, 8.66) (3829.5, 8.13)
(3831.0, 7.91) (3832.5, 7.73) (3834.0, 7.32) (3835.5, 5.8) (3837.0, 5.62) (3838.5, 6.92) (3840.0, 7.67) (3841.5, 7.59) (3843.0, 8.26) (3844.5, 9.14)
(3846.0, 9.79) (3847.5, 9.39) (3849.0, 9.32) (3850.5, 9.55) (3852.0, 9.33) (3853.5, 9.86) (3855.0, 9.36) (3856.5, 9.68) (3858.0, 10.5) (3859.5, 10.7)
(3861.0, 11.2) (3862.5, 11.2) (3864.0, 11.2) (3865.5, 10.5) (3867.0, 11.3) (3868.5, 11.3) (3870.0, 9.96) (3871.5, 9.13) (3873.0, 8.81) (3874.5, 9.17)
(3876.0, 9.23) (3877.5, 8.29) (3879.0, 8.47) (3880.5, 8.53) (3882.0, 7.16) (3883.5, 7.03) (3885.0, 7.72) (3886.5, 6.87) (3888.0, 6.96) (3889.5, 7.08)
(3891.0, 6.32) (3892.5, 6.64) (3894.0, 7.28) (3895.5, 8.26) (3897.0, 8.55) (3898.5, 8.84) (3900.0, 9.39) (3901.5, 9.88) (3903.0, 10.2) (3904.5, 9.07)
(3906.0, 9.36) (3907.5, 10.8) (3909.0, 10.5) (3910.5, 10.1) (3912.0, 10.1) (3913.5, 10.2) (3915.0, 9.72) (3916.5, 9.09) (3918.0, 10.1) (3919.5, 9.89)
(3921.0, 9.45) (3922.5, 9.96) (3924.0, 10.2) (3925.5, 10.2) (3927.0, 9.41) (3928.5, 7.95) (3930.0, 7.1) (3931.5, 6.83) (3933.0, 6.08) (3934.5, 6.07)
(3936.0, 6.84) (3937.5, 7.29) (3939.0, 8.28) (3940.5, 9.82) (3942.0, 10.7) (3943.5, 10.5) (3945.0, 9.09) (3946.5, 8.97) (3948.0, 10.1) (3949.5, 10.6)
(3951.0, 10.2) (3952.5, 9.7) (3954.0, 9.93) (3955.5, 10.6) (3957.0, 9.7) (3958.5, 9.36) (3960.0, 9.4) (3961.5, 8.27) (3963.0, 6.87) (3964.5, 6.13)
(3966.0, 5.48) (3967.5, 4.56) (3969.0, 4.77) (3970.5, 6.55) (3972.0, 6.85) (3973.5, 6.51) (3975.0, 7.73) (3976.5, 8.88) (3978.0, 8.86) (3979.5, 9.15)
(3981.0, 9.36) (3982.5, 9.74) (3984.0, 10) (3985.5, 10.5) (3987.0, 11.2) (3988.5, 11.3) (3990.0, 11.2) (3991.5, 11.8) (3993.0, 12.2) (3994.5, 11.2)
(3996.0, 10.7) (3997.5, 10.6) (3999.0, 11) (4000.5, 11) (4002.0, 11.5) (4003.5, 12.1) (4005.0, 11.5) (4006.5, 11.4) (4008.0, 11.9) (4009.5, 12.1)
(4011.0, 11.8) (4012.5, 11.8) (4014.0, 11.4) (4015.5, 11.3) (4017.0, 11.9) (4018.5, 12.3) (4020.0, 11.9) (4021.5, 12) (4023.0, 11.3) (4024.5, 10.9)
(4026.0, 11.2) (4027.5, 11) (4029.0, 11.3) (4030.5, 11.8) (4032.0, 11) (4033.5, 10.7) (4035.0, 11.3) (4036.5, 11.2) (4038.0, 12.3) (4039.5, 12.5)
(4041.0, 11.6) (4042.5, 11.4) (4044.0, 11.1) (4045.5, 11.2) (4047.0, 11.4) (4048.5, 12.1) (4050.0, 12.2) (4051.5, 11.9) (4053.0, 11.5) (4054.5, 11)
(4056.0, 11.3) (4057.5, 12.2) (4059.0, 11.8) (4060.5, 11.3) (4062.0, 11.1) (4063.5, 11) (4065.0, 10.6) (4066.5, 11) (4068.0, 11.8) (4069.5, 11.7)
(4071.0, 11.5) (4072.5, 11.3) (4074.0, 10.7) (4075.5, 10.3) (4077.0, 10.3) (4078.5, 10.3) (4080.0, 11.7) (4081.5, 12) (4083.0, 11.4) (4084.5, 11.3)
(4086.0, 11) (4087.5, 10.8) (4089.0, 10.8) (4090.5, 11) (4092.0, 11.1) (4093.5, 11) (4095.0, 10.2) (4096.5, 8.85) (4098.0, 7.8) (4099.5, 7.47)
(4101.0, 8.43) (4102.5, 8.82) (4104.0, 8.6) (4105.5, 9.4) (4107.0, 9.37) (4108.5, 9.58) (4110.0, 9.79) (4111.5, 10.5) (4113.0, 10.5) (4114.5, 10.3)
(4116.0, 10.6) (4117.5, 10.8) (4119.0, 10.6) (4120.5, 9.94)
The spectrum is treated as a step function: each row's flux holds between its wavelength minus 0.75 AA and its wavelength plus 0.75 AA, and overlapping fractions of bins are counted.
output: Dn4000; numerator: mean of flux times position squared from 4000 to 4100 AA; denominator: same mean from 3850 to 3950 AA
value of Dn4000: 1.33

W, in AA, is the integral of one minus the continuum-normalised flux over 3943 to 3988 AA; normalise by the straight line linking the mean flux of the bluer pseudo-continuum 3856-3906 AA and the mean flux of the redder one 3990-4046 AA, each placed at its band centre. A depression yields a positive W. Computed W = 7.96 AA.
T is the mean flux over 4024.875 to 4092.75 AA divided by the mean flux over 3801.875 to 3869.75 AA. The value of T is 1.24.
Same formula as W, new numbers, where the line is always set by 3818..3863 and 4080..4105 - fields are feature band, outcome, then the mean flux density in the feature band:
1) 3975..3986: 0.17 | 9.36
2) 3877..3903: 3.26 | 7.9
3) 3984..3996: -2.10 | 11.2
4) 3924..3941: 2.51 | 7.88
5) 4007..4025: -3.79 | 11.7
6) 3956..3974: 4.44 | 7.09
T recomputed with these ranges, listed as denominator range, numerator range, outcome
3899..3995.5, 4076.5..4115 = 1.11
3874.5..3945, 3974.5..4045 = 1.28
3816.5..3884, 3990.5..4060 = 1.29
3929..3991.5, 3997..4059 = 1.34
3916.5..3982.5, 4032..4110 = 1.27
